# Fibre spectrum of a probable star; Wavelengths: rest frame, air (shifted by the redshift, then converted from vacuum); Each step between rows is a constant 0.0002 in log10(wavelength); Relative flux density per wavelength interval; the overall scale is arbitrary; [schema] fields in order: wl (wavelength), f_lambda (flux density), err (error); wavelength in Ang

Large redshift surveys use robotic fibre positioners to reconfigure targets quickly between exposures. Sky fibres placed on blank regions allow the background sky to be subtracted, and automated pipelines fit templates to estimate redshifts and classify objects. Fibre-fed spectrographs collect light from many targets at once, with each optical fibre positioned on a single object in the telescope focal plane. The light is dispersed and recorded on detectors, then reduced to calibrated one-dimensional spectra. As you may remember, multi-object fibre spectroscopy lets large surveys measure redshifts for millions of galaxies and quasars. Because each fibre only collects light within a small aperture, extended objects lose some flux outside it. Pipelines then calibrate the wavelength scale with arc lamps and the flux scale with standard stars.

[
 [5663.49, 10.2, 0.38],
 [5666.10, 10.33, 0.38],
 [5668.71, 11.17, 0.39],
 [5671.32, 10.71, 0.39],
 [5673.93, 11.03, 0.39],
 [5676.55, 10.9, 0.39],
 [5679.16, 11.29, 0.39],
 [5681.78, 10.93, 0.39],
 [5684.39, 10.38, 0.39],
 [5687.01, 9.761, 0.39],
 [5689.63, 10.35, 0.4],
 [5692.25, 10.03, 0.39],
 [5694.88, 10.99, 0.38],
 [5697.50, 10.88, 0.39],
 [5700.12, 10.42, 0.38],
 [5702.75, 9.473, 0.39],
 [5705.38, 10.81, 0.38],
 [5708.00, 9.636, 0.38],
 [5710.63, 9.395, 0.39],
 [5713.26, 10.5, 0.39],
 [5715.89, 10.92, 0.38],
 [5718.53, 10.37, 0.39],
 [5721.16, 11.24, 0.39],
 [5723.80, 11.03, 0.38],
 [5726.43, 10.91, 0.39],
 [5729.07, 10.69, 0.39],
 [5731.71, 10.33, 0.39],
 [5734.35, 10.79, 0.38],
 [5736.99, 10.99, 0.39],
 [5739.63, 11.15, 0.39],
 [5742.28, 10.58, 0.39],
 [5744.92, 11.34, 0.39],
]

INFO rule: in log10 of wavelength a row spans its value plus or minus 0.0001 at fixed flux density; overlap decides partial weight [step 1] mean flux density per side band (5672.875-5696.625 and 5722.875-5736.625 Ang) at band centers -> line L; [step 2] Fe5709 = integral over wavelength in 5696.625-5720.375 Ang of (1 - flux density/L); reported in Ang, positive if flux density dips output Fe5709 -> 0.9 Ang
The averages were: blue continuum 10.6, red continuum 10.8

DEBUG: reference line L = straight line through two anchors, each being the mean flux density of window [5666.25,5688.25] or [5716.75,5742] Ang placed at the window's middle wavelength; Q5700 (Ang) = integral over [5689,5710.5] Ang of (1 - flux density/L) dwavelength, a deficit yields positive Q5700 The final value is 1.0 Ang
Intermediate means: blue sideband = 10.8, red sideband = 10.8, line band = 10.3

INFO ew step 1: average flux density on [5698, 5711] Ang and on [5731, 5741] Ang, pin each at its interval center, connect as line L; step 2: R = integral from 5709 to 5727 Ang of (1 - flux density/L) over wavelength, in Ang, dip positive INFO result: -0.4 Ang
